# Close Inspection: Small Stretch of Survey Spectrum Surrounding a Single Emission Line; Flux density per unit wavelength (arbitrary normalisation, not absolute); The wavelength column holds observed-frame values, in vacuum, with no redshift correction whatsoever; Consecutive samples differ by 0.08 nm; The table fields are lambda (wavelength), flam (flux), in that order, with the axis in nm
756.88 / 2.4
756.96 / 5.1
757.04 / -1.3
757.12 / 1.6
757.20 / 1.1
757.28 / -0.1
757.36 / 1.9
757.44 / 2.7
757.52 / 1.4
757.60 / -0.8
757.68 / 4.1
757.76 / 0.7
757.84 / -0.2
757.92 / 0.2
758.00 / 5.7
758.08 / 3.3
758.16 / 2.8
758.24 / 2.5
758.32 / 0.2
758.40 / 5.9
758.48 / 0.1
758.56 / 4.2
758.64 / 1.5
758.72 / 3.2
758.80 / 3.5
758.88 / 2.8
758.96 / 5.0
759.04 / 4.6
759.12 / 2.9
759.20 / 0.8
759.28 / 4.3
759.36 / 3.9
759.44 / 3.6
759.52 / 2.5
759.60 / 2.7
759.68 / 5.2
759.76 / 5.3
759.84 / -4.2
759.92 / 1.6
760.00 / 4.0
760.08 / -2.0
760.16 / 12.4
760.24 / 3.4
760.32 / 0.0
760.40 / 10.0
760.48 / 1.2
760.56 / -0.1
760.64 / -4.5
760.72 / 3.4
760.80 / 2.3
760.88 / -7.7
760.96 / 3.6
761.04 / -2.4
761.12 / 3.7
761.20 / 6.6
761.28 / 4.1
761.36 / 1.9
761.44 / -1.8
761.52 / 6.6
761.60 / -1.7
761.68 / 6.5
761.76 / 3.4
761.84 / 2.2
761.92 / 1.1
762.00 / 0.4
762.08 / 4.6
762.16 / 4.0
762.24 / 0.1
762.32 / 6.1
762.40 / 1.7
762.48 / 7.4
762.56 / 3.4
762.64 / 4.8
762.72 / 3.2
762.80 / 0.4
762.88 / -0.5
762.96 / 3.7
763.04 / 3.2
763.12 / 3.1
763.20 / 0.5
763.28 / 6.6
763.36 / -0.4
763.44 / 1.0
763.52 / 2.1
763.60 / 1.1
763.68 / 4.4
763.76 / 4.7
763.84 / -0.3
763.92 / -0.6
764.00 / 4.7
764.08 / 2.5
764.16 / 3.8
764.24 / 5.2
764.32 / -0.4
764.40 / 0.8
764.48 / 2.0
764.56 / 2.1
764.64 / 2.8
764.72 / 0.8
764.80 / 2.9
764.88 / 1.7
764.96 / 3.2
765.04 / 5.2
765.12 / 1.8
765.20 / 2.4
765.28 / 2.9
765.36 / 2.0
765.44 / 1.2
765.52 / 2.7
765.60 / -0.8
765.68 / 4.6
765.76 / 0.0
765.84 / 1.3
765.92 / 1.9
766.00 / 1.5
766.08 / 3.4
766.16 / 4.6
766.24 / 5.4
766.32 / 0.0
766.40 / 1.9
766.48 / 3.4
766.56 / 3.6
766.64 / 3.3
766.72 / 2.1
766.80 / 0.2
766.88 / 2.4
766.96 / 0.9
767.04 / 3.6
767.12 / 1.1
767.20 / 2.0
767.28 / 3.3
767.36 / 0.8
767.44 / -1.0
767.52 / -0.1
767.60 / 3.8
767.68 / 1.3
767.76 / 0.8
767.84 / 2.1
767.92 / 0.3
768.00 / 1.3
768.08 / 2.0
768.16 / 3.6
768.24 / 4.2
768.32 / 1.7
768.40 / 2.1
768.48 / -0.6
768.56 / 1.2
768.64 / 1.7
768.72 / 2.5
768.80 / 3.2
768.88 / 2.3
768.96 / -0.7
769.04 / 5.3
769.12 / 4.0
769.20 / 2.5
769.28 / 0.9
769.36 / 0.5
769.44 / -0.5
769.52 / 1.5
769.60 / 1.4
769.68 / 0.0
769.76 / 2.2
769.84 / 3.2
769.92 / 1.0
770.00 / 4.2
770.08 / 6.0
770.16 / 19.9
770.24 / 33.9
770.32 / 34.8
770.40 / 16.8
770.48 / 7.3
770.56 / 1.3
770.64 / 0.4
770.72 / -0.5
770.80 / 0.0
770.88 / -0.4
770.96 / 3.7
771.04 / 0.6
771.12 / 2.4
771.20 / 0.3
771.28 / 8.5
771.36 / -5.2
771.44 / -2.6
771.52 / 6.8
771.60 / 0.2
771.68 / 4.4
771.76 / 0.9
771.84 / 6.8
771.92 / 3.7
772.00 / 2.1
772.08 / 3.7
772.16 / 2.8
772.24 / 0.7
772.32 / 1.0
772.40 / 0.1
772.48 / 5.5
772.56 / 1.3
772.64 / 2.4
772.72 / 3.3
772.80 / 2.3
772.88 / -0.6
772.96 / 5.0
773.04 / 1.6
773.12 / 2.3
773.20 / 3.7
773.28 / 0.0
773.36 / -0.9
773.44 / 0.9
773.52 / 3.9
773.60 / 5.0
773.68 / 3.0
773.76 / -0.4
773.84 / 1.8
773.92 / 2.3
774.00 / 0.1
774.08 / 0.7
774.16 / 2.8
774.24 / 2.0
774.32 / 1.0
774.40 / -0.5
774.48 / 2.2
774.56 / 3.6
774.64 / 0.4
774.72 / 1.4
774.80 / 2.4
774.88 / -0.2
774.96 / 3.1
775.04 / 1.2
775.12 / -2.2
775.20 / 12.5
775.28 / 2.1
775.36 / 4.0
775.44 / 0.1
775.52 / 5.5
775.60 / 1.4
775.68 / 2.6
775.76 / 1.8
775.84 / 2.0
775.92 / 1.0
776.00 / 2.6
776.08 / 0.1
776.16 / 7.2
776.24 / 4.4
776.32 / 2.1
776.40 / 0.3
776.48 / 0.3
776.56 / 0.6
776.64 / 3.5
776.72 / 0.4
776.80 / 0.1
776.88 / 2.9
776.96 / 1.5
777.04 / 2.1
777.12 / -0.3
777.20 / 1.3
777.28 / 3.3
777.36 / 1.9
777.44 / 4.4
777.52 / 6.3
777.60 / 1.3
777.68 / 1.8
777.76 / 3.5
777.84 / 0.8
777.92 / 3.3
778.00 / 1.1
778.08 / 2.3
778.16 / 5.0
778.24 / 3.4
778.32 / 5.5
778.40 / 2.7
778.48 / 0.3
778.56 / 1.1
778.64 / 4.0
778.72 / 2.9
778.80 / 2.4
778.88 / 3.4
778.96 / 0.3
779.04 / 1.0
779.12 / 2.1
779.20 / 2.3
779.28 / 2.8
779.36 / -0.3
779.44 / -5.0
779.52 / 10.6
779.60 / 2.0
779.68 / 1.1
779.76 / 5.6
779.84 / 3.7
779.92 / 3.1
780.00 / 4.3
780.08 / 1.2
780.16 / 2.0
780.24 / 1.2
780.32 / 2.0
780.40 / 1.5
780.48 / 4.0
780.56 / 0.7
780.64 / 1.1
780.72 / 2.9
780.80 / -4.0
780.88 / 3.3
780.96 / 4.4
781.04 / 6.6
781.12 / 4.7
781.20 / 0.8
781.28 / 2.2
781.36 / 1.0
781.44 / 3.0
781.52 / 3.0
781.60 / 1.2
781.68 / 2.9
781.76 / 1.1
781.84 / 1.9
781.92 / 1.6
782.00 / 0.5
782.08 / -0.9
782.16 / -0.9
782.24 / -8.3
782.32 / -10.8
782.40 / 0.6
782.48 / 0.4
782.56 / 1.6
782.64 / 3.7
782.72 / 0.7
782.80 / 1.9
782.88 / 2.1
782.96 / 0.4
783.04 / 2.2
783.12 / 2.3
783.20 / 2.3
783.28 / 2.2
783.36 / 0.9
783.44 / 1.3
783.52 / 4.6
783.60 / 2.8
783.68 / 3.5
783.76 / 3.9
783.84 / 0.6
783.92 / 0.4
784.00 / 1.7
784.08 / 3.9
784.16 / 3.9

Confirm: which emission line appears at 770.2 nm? Halpha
